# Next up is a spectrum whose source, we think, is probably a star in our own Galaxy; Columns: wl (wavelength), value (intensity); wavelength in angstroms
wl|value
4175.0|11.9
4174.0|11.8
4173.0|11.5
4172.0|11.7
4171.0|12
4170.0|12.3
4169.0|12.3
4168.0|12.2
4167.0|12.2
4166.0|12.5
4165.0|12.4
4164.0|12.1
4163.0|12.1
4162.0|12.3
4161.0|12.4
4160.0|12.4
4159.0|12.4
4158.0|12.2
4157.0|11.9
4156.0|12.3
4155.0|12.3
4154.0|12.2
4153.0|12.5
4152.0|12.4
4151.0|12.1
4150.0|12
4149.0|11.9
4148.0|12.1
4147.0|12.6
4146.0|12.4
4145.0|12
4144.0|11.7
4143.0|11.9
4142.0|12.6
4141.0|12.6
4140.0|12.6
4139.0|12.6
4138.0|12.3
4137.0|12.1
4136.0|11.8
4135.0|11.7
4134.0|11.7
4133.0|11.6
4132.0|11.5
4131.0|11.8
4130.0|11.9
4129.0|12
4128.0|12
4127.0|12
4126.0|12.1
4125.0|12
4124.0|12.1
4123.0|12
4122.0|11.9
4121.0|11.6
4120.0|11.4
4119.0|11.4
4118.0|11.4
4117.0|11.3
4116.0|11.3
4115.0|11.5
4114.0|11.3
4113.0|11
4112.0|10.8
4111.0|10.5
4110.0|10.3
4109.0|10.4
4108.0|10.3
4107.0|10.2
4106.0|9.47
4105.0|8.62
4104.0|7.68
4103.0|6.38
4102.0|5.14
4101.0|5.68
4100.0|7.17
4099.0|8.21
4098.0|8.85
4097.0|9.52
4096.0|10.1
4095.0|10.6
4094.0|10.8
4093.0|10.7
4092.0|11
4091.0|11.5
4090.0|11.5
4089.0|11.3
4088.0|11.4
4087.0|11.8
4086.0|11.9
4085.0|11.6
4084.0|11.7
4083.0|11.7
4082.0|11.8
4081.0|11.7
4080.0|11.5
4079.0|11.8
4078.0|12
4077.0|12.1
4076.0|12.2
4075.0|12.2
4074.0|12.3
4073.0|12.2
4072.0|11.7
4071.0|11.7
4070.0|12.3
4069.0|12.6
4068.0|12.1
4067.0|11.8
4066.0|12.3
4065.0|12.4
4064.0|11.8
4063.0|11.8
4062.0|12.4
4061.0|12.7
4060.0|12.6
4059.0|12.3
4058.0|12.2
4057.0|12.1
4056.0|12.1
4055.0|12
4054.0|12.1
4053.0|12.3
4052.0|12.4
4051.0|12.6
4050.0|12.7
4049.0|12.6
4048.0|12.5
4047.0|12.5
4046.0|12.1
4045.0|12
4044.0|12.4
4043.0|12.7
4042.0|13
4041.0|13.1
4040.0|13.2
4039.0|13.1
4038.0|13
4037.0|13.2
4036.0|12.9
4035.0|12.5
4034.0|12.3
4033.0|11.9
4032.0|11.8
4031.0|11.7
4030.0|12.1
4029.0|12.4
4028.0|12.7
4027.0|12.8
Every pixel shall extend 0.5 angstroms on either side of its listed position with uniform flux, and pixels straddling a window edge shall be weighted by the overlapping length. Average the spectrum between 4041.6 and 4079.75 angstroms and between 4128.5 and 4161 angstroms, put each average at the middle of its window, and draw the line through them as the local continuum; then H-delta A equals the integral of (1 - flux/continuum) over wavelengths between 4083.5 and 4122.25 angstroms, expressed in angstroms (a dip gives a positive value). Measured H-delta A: 6.2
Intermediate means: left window 12.2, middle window 10.2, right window 12.1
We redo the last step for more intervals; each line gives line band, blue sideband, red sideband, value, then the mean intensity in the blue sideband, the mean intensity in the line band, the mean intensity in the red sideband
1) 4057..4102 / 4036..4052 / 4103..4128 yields 2.0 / 12.7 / 11.3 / 10.9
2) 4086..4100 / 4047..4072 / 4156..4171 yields 2.0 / 12.3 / 10.5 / 12.3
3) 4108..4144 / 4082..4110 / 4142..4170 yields -2.0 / 9.87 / 11.7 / 12.2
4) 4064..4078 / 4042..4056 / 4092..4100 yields -1.2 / 12.4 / 12.1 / 9.73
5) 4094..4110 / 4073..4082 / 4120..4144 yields 4.4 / 12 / 8.68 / 12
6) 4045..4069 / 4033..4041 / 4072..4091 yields 0.2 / 12.8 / 12.3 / 11.8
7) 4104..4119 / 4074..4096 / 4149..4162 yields 1.6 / 11.5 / 10.5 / 12.2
